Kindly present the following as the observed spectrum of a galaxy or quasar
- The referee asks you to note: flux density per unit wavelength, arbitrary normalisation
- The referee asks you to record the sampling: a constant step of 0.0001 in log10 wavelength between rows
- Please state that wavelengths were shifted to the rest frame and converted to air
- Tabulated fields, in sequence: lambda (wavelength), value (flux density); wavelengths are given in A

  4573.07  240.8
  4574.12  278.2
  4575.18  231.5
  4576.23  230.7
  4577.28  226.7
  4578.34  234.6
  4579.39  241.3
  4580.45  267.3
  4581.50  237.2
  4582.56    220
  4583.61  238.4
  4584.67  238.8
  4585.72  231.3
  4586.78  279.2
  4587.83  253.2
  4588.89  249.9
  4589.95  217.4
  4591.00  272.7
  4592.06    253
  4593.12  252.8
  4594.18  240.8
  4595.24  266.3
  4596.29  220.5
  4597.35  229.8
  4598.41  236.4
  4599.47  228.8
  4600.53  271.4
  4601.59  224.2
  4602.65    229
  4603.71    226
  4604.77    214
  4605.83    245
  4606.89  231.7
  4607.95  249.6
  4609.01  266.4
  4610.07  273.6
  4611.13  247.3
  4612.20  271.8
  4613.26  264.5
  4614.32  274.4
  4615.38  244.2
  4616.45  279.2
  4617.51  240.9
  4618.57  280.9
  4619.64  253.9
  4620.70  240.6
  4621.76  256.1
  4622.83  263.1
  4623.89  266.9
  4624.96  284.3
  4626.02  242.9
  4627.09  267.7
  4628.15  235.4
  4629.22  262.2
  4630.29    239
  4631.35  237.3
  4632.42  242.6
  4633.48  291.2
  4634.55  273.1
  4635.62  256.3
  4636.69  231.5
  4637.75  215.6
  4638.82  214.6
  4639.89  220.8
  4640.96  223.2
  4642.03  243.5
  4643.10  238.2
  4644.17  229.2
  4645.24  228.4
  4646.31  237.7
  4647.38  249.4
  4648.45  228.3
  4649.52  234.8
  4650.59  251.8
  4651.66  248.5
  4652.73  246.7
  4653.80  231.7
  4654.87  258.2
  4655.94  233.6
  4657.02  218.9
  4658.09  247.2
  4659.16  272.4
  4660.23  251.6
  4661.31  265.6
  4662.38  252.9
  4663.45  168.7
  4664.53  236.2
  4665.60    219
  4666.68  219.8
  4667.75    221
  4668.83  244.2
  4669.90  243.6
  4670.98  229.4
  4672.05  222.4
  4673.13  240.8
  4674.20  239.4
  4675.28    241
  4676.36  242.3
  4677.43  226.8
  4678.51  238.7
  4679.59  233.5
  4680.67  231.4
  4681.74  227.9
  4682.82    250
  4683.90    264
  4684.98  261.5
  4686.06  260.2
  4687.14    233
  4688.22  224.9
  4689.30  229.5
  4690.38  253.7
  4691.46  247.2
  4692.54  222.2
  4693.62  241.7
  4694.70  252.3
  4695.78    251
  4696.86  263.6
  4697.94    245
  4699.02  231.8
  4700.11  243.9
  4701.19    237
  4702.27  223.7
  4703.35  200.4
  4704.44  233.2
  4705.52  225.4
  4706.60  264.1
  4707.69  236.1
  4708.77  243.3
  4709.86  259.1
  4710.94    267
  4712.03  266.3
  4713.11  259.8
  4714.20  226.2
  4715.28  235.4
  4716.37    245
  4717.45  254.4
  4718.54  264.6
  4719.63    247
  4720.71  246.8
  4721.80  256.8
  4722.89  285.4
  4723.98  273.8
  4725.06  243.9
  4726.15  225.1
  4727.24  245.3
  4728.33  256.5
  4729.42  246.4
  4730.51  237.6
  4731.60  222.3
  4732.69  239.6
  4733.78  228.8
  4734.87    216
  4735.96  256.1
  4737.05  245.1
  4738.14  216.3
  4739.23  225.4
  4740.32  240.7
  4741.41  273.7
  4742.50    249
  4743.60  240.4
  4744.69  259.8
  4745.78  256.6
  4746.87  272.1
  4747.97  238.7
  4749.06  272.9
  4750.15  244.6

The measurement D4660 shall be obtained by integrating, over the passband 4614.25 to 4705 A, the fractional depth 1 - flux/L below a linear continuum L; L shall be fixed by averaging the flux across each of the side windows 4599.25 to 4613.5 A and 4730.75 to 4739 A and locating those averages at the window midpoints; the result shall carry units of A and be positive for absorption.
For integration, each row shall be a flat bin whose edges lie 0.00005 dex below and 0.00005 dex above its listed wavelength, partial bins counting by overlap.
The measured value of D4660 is -0.7 A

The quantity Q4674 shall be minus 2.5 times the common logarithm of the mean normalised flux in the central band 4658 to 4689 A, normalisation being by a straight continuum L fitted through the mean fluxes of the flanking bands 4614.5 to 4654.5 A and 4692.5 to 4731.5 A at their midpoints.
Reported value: 0.04 mag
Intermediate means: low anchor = 247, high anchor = 246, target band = 238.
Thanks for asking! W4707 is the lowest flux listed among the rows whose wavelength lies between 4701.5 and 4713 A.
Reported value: 200.4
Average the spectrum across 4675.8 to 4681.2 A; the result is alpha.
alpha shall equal 234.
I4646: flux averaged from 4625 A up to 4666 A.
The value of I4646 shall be 241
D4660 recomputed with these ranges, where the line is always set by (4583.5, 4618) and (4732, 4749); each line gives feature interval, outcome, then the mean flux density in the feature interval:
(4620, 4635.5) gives -0.6 A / 257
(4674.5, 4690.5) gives 0.3 A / 241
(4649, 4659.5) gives 0.1 A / 244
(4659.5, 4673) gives 0.8 A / 232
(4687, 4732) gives 0.1 A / 245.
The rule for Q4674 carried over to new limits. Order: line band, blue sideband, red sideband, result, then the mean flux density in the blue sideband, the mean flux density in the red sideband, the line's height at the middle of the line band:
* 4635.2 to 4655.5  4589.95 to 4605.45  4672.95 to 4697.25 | 0.02 mag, 240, 242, 241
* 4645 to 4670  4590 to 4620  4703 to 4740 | 0.04 mag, 249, 244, 247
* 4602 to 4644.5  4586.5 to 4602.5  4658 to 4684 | -0.03 mag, 245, 237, 242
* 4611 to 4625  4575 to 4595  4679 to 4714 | -0.08 mag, 244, 243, 243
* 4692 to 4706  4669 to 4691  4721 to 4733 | 0.03 mag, 240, 248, 243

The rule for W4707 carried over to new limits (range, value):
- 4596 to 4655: 214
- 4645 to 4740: 168.7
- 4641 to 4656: 228.3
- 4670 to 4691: 222.4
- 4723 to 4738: 216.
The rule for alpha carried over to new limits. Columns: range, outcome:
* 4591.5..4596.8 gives 247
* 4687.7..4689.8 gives 227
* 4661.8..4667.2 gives 220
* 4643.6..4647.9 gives 236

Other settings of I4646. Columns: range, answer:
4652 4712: 240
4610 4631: 259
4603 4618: 252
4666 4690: 237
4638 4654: 235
